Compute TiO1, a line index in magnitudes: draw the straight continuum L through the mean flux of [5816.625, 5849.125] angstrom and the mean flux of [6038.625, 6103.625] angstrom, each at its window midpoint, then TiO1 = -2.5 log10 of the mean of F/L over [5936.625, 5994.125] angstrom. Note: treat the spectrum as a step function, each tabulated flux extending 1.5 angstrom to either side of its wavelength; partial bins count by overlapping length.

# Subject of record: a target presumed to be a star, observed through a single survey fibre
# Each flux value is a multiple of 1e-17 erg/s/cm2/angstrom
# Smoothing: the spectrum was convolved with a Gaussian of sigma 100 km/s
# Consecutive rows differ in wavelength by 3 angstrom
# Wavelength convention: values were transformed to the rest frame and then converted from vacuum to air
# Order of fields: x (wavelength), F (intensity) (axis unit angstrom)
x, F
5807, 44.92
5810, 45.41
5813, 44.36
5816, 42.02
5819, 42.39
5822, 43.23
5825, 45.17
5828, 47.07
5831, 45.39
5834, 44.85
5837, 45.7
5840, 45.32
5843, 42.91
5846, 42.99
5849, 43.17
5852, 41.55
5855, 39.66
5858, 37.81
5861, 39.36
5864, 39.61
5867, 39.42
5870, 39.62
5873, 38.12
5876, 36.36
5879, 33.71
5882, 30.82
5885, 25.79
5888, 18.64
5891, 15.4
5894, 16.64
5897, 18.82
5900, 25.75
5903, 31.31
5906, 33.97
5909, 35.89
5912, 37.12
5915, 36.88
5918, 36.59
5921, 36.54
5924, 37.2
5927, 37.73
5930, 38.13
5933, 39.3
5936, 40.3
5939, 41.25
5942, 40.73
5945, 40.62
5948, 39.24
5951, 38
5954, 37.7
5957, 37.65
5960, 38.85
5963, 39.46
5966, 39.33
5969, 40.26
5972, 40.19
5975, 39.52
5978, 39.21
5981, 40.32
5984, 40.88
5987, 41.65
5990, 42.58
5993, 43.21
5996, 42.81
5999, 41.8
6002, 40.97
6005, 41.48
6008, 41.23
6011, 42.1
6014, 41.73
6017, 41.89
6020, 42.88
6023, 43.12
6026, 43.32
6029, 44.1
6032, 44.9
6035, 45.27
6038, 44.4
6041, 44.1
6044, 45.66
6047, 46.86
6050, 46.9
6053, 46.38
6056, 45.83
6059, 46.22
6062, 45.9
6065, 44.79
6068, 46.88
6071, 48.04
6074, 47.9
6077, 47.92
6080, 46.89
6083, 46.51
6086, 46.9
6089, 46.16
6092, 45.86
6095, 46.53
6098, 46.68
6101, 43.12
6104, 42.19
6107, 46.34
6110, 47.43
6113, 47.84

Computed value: 0.14 mag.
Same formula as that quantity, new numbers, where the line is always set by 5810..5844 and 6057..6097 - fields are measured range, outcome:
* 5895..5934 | 0.31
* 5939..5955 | 0.15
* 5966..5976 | 0.15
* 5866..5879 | 0.19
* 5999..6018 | 0.11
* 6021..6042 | 0.05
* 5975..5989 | 0.13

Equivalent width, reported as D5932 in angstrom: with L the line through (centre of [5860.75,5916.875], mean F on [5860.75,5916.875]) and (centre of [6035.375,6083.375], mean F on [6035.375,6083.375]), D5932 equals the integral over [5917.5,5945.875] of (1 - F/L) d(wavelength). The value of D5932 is -3.2 angstrom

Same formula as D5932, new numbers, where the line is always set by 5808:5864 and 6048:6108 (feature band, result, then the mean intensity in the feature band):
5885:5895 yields 5.84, 18.2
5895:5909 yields 5.10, 28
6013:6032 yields 1.03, 43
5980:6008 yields 2.11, 41.7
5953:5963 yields 1.43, 38.3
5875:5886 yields 3.02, 31.7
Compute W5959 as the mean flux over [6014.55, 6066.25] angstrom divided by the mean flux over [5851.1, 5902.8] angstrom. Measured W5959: 1.4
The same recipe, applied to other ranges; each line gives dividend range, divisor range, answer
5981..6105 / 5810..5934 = 1.20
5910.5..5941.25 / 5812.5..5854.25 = 0.87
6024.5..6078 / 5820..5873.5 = 1.08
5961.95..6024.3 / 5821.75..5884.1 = 1.01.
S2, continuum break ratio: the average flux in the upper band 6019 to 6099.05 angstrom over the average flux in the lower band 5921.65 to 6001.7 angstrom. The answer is 1.15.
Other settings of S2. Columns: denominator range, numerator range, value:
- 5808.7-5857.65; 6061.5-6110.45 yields 1.06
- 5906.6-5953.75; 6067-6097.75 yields 1.23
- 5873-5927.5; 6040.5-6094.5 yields 1.53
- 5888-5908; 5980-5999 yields 1.78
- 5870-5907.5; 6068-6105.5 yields 1.68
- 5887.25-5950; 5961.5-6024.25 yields 1.23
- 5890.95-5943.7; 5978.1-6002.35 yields 1.23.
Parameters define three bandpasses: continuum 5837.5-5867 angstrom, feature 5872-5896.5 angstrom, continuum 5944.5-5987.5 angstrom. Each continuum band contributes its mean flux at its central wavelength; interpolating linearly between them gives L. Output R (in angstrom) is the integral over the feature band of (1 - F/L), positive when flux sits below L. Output 8.7 angstrom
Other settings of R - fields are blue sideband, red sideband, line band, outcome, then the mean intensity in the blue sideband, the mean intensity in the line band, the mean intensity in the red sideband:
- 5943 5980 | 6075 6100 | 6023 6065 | -1.1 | 39.2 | 45.3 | 46.6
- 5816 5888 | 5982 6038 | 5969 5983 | 0.7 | 40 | 39.9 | 42.6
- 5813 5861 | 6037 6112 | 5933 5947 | 1.2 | 43.2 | 40.5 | 46.1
